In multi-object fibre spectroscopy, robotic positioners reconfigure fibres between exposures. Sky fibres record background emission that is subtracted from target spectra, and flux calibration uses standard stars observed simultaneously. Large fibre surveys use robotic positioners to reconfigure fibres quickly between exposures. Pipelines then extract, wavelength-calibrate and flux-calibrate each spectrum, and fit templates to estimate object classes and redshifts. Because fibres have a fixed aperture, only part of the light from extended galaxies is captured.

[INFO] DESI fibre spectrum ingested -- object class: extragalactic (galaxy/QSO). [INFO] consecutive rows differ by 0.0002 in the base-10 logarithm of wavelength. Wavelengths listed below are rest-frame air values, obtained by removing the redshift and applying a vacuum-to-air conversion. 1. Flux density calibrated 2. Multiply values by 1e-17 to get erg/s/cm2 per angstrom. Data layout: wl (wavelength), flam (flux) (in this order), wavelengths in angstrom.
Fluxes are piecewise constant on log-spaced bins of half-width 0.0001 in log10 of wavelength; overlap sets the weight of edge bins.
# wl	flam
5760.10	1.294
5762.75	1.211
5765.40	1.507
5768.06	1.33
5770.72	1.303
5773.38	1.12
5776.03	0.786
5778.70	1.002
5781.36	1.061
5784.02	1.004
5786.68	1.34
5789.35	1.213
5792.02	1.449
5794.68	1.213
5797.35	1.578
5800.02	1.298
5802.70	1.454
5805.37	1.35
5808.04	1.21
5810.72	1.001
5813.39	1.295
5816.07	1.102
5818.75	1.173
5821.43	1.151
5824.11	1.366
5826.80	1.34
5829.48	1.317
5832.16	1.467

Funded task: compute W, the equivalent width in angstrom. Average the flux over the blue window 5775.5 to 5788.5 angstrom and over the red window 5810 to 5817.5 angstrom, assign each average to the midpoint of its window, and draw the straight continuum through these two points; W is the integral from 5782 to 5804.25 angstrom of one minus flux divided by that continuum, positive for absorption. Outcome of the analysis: -4.49 angstrom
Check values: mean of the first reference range 1.06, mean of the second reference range 1.14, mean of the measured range 1.31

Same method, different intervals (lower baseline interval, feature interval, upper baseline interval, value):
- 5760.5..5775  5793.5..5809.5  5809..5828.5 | -1.5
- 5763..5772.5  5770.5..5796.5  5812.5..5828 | 3.2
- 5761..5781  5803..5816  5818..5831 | 0.3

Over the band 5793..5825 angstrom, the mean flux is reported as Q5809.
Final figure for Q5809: 1.27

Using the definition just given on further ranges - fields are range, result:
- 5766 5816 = 1.22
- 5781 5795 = 1.22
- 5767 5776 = 1.18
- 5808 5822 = 1.15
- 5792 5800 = 1.39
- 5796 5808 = 1.4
